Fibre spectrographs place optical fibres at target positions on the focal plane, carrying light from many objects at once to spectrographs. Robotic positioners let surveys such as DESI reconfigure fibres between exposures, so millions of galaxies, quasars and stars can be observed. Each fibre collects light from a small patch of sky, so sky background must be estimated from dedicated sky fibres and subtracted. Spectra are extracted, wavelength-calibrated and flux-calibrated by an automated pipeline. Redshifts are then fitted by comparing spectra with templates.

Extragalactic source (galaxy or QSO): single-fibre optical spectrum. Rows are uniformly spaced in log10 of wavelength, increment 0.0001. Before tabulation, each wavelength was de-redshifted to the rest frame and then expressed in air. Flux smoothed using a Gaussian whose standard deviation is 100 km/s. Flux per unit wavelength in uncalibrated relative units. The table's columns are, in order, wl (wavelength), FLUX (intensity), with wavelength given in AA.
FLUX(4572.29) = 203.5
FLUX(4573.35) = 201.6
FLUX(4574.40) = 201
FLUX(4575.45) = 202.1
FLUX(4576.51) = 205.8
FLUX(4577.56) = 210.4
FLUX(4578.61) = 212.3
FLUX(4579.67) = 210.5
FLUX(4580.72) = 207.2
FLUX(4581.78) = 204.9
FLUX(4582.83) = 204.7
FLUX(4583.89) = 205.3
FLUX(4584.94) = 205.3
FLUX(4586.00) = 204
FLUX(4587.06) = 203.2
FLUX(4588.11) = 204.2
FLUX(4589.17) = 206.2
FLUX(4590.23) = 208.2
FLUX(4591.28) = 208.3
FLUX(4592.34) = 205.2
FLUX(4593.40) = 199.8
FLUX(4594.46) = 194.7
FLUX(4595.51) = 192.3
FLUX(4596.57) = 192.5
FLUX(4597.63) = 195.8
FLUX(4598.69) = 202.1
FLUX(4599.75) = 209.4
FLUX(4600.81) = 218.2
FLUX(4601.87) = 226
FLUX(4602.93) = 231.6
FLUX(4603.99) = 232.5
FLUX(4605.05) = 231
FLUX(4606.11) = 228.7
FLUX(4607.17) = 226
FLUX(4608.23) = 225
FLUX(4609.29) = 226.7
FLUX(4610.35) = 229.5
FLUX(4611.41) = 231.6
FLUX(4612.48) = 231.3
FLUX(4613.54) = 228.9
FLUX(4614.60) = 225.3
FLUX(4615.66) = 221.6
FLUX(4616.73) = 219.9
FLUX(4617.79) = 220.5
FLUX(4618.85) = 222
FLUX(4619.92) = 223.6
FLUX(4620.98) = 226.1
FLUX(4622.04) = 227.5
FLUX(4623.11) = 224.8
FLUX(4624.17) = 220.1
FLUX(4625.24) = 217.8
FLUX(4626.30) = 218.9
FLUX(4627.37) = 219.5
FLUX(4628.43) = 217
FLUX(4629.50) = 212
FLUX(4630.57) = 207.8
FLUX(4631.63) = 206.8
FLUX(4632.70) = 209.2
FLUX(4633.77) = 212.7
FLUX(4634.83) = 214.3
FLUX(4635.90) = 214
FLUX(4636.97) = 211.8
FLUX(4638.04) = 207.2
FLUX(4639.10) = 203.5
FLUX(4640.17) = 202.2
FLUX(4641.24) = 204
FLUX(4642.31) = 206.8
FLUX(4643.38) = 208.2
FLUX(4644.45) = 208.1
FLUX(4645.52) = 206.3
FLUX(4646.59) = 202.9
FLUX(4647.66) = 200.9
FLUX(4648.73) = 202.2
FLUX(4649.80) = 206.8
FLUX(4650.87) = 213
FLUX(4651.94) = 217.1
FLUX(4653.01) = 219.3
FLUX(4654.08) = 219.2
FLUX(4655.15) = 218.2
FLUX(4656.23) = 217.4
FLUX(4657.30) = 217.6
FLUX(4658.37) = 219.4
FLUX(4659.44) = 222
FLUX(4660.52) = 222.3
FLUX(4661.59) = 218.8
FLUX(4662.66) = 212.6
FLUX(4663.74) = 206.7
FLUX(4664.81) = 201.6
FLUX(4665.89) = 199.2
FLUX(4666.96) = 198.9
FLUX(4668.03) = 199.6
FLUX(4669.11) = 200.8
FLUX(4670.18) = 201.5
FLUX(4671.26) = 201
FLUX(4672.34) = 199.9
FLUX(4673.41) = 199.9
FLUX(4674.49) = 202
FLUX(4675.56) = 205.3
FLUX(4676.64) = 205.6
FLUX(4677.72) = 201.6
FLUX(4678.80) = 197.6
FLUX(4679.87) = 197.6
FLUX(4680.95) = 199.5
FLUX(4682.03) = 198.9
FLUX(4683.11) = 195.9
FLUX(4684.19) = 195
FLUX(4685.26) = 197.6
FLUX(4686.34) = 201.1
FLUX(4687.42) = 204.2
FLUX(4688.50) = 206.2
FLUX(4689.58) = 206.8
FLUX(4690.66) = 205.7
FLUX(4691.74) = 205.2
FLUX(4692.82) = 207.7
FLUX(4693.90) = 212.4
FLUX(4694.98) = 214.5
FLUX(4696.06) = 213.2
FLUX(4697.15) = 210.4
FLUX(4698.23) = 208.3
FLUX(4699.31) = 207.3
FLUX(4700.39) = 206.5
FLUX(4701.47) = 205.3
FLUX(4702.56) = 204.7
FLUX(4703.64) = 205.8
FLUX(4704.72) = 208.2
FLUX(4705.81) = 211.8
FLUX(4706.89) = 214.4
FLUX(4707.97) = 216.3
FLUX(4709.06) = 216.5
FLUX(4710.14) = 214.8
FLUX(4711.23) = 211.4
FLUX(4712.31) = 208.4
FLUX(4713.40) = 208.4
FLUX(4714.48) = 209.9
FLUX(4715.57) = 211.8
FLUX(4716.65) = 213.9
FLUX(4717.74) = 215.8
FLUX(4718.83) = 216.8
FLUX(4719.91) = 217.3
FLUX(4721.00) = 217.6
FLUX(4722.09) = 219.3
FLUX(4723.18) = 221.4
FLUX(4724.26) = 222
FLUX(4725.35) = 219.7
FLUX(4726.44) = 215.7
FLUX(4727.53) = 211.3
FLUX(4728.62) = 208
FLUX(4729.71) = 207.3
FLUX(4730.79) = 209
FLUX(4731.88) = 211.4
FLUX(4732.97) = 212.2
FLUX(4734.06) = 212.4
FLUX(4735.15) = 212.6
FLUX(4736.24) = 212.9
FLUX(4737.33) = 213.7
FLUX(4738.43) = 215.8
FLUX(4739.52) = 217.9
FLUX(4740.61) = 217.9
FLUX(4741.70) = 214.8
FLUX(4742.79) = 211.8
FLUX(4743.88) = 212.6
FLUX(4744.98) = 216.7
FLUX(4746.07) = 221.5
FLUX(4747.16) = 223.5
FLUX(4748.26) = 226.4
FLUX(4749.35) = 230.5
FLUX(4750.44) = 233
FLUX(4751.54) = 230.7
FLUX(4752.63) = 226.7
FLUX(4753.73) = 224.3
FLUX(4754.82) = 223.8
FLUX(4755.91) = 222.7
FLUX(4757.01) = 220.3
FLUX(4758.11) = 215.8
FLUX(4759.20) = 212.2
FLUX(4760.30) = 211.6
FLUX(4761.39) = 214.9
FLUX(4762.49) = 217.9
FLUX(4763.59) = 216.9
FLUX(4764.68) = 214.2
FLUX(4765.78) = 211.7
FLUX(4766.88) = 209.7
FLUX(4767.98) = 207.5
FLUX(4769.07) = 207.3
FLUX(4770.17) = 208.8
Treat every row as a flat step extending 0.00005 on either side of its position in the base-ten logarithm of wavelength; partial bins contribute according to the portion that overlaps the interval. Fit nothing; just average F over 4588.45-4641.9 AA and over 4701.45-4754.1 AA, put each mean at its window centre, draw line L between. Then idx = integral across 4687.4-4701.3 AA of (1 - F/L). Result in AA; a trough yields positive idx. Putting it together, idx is 0.5 AA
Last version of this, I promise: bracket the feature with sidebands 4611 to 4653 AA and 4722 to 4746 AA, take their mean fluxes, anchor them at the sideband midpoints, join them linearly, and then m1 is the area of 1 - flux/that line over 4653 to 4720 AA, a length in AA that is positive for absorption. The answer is 2.0 AA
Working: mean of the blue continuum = 215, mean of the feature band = 208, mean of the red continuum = 214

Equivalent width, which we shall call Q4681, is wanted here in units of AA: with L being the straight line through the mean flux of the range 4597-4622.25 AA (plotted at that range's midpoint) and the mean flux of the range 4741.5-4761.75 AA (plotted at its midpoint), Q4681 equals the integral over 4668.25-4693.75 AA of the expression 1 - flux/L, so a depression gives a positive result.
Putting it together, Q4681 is 2.3 AA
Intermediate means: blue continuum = 223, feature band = 202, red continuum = 221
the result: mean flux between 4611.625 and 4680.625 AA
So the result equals 212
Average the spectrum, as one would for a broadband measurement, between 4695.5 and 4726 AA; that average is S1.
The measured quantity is 213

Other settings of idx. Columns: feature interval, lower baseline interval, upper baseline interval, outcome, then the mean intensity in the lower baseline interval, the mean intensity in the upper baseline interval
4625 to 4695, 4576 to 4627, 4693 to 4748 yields 2.2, 215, 213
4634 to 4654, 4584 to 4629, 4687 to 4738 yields 0.6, 217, 212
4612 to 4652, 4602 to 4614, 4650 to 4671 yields 1.3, 229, 212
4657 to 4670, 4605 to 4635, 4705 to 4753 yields 0.6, 222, 216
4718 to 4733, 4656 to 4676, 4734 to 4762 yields 0.1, 208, 219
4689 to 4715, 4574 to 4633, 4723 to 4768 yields 0.8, 214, 217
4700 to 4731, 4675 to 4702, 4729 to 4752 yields -0.3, 204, 217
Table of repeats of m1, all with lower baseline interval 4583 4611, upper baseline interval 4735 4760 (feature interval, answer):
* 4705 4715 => 0.3 AA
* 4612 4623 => -0.6 AA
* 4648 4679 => 1.0 AA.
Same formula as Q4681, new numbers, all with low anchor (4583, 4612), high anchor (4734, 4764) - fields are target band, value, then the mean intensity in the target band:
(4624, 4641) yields 0.2 AA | 212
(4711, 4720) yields 0.2 AA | 213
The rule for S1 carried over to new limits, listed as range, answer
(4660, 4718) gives 206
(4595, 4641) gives 218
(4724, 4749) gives 215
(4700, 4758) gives 216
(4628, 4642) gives 209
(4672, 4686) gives 200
